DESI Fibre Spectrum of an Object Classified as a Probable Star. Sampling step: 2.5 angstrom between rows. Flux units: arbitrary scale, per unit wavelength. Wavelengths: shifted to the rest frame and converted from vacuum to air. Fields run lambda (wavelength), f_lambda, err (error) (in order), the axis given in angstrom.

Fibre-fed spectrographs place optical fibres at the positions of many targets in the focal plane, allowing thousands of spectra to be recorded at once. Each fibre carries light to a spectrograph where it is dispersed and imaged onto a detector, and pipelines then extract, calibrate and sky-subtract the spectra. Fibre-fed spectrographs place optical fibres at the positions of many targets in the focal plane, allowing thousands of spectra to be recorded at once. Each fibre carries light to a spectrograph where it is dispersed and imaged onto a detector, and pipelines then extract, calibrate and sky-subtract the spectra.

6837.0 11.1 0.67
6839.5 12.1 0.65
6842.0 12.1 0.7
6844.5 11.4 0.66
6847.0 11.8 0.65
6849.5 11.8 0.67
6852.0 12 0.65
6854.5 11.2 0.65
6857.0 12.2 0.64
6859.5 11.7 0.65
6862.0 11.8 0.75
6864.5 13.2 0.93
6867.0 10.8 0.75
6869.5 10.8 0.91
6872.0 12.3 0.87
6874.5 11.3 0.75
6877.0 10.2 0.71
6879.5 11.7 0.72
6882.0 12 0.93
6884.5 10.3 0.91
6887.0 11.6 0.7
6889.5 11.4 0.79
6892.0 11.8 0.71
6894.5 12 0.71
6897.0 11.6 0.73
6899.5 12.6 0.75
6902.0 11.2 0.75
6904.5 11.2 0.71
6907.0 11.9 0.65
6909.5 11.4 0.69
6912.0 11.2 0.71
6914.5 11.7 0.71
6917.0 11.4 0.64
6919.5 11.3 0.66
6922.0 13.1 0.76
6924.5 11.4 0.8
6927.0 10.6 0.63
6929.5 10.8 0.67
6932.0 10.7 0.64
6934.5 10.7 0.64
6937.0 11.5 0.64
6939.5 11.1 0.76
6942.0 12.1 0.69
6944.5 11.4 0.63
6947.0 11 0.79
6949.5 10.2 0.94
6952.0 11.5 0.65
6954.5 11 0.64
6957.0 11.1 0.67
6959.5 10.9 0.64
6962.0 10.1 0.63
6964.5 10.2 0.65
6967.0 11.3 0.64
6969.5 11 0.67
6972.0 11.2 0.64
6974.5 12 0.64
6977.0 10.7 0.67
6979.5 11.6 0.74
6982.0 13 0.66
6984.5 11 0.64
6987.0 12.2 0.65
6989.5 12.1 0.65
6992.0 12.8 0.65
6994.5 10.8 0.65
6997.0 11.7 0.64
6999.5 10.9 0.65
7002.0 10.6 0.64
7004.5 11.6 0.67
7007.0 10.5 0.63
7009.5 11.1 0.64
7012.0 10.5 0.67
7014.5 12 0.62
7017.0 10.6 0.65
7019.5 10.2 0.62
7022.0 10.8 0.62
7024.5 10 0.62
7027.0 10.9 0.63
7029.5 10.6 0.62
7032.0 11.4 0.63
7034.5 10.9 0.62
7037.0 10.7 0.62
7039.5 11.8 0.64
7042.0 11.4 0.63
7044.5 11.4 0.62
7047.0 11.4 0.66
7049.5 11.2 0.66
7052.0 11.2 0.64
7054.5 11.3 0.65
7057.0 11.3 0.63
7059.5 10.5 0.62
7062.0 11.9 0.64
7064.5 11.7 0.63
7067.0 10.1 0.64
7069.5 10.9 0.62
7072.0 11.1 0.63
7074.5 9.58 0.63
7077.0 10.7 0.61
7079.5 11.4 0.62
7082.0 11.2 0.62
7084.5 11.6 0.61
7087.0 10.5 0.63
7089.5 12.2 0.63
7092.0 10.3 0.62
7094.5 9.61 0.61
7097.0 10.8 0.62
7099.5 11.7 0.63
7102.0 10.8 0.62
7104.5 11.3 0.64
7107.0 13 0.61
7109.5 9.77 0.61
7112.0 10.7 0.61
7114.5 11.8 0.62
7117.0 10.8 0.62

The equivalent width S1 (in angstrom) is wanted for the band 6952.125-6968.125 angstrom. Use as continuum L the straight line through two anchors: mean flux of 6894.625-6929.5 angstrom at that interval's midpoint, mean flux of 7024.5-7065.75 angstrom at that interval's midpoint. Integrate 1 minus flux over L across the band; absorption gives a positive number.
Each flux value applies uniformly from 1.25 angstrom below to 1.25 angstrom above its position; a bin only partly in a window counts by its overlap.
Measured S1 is 0.9 angstrom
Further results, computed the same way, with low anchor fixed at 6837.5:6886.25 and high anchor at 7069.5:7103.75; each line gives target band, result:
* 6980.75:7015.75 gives -1.0 angstrom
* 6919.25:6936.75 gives 0.2 angstrom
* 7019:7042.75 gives 0.4 angstrom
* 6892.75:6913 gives -0.3 angstrom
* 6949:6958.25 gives 0.2 angstrom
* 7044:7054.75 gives -0.3 angstrom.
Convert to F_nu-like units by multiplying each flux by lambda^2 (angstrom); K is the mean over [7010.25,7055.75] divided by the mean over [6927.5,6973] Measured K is 1.0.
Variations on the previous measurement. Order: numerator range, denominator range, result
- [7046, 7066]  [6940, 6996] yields 1.02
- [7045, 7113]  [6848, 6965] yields 1.02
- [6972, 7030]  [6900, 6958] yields 1.01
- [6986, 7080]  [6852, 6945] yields 1.00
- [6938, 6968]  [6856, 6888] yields 0.98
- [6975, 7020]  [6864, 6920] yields 1.02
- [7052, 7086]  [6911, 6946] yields 1.01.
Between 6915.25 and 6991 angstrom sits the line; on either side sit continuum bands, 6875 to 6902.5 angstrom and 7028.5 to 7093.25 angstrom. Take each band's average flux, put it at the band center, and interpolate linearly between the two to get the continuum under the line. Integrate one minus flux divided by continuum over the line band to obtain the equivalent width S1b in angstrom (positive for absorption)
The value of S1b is 0.4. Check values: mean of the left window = 11.5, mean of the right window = 11.1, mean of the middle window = 11.3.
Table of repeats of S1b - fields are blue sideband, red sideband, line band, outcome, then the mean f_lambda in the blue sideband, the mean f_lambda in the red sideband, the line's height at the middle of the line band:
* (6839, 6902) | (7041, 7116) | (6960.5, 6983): 0.32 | 11.7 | 11.1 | 11.4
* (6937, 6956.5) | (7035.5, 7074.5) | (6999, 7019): 0.39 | 11.2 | 11.1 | 11.2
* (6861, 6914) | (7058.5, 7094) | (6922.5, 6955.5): 0.74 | 11.5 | 11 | 11.4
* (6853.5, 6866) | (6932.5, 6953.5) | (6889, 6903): -0.18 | 12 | 11.2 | 11.6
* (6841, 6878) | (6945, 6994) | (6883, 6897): 0.13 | 11.6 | 11.3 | 11.6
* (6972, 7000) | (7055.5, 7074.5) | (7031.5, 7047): -0.08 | 11.7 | 11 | 11.2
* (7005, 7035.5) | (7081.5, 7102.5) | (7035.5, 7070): -1.03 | 10.8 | 11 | 10.9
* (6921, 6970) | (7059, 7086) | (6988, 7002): -0.68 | 11.1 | 11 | 11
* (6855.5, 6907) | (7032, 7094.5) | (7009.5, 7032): 0.87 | 11.6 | 11.1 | 11.2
